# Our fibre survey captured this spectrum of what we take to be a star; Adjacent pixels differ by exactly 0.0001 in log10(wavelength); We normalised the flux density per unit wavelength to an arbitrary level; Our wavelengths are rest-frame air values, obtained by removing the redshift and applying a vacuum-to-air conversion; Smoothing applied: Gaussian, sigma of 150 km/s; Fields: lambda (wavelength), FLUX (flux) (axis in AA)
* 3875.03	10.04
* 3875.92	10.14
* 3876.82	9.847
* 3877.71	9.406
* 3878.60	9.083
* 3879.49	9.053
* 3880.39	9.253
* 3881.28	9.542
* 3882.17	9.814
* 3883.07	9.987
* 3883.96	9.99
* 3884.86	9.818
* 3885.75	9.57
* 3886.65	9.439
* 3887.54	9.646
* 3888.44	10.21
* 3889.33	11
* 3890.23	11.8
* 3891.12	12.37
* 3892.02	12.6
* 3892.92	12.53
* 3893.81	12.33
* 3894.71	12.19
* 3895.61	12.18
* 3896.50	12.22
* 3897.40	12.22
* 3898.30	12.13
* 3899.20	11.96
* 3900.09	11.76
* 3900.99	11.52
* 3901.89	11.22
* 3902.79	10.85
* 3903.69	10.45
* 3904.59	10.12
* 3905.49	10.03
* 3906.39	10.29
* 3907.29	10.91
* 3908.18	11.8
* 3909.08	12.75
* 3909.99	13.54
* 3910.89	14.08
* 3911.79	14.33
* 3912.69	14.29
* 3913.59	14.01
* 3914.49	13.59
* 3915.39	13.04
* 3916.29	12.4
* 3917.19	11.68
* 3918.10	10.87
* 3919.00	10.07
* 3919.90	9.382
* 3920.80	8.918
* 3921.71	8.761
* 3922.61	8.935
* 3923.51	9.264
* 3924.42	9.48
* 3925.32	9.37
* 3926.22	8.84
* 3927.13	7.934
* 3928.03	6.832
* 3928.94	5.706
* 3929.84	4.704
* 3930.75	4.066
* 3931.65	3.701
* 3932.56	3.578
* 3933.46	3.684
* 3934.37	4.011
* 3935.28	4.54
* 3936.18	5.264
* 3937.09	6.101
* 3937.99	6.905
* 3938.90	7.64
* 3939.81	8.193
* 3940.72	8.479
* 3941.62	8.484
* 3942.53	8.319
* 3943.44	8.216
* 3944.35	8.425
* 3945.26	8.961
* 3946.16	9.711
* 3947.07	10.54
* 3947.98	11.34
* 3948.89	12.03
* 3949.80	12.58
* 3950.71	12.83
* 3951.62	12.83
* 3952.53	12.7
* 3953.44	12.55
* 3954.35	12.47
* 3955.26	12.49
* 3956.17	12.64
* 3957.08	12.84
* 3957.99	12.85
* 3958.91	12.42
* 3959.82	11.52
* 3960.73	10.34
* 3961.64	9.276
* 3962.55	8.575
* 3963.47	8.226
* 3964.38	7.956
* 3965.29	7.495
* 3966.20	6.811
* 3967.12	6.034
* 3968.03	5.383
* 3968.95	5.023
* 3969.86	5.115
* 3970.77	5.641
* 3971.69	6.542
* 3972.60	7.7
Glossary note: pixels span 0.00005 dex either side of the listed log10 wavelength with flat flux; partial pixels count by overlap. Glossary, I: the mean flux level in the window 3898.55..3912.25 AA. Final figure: 11.7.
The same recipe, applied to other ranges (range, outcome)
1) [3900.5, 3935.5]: 9.6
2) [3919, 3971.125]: 8.56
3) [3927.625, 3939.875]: 5.25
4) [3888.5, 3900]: 12.1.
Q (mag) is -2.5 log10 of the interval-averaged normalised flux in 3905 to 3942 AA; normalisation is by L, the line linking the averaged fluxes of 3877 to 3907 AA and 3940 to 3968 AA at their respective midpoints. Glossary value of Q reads 0.17 mag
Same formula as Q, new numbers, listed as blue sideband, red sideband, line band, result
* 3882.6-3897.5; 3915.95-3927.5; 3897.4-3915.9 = -0.17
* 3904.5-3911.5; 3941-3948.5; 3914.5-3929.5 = 0.14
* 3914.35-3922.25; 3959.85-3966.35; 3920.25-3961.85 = 0.07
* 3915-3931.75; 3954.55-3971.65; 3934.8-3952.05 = -0.02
